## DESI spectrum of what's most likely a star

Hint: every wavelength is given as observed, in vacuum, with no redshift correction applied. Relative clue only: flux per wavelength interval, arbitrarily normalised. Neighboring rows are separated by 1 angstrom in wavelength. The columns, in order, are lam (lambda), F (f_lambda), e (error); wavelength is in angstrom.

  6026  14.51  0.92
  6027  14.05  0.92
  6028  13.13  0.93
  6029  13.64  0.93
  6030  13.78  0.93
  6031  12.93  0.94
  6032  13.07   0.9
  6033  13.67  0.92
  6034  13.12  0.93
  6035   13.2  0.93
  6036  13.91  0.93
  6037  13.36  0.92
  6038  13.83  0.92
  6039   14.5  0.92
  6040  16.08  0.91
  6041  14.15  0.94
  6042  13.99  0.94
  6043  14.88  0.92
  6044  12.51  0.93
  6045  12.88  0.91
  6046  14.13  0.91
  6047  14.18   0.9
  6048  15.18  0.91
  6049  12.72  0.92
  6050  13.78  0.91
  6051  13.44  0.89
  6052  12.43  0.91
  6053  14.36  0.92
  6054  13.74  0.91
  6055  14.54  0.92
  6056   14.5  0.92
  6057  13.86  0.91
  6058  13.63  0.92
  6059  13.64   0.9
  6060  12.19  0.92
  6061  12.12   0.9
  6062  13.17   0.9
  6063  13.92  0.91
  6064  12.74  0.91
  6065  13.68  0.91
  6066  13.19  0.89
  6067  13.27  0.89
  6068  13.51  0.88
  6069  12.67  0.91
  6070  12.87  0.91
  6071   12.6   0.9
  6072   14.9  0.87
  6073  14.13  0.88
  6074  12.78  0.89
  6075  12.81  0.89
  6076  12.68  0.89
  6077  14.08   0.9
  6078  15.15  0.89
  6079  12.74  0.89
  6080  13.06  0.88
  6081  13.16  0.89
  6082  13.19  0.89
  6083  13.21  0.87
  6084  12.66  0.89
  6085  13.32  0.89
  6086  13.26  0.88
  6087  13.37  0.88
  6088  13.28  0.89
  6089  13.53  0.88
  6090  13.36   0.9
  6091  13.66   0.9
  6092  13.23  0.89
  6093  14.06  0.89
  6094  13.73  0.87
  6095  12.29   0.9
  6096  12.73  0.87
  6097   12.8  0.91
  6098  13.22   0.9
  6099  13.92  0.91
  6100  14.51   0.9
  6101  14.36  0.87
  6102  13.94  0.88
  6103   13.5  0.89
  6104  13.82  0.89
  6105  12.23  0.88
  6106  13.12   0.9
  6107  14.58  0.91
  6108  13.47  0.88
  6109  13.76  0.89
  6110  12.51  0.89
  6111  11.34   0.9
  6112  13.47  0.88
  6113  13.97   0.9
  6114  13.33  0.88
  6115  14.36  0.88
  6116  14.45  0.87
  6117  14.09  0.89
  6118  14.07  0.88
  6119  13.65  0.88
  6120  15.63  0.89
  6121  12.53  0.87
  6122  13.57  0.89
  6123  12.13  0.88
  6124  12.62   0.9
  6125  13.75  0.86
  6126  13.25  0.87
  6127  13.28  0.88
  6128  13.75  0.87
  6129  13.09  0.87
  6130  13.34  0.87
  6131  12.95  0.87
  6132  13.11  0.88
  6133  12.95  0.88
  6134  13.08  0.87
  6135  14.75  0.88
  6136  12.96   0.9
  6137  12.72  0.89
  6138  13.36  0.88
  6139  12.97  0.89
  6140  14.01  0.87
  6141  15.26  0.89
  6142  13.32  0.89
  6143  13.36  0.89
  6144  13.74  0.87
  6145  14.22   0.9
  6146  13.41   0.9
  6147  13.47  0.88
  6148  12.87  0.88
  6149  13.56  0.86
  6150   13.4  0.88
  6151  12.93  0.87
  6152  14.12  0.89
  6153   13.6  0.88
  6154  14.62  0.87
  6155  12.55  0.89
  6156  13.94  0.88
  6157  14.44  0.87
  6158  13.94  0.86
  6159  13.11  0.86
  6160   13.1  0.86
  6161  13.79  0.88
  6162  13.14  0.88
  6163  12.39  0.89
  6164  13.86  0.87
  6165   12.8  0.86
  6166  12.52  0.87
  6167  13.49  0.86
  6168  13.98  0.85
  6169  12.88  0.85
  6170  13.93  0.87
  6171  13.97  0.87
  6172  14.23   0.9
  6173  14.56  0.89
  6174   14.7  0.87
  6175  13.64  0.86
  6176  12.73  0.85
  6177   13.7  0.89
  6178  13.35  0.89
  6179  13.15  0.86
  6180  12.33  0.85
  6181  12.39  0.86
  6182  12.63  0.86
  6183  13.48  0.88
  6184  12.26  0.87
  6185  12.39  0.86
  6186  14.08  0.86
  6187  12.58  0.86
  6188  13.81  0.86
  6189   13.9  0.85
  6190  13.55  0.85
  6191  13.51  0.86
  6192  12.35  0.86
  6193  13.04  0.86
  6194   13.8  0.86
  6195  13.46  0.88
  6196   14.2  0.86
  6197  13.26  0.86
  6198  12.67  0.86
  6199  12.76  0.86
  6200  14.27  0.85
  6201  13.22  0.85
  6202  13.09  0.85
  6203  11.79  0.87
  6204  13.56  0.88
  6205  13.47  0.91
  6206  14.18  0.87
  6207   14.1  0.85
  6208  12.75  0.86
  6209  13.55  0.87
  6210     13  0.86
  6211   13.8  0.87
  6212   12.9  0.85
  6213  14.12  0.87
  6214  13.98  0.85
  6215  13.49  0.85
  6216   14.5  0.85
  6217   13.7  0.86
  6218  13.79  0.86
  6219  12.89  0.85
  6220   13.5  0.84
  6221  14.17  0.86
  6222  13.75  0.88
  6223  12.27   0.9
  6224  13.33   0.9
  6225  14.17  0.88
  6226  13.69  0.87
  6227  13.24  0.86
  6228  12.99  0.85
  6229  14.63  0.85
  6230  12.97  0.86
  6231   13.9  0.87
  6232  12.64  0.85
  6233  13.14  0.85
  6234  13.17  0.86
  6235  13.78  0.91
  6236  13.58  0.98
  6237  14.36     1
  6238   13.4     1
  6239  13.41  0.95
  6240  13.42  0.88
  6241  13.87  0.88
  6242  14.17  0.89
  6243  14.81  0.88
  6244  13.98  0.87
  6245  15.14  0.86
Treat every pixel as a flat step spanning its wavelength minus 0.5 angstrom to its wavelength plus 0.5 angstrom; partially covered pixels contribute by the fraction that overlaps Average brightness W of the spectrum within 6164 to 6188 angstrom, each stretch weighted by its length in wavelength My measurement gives 13.3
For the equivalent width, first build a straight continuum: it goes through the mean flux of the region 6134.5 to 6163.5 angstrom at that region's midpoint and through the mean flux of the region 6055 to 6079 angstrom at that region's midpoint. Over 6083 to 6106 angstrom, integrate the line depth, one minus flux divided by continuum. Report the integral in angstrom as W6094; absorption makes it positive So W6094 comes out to 0.1 angstrom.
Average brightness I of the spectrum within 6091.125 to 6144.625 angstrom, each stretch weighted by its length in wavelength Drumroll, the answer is 13.5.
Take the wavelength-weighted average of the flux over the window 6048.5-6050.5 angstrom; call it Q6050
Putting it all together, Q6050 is 13.2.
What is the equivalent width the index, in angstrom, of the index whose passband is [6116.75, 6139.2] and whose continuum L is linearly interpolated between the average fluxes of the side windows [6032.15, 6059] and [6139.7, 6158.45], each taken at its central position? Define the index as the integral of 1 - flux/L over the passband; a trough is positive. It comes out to 0.6 angstrom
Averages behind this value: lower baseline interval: 13.9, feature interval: 13.4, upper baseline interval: 13.7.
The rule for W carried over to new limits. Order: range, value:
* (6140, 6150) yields 13.7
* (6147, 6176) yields 13.6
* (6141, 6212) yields 13.4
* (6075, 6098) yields 13.3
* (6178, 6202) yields 13.2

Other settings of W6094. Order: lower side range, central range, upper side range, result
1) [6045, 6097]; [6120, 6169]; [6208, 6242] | 0.2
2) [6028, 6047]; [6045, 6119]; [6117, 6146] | 0.9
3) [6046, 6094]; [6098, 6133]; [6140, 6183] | -0.1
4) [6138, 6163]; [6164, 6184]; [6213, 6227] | 0.3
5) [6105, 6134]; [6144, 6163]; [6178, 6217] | -0.3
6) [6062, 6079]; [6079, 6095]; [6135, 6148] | 0.2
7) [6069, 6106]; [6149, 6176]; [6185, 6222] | -0.3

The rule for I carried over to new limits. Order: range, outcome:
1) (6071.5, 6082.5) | 13.5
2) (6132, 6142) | 13.5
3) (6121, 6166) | 13.4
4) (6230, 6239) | 13.5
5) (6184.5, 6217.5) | 13.4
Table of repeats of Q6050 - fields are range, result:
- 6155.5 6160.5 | 13.7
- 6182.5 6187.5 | 13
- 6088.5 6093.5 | 13.6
